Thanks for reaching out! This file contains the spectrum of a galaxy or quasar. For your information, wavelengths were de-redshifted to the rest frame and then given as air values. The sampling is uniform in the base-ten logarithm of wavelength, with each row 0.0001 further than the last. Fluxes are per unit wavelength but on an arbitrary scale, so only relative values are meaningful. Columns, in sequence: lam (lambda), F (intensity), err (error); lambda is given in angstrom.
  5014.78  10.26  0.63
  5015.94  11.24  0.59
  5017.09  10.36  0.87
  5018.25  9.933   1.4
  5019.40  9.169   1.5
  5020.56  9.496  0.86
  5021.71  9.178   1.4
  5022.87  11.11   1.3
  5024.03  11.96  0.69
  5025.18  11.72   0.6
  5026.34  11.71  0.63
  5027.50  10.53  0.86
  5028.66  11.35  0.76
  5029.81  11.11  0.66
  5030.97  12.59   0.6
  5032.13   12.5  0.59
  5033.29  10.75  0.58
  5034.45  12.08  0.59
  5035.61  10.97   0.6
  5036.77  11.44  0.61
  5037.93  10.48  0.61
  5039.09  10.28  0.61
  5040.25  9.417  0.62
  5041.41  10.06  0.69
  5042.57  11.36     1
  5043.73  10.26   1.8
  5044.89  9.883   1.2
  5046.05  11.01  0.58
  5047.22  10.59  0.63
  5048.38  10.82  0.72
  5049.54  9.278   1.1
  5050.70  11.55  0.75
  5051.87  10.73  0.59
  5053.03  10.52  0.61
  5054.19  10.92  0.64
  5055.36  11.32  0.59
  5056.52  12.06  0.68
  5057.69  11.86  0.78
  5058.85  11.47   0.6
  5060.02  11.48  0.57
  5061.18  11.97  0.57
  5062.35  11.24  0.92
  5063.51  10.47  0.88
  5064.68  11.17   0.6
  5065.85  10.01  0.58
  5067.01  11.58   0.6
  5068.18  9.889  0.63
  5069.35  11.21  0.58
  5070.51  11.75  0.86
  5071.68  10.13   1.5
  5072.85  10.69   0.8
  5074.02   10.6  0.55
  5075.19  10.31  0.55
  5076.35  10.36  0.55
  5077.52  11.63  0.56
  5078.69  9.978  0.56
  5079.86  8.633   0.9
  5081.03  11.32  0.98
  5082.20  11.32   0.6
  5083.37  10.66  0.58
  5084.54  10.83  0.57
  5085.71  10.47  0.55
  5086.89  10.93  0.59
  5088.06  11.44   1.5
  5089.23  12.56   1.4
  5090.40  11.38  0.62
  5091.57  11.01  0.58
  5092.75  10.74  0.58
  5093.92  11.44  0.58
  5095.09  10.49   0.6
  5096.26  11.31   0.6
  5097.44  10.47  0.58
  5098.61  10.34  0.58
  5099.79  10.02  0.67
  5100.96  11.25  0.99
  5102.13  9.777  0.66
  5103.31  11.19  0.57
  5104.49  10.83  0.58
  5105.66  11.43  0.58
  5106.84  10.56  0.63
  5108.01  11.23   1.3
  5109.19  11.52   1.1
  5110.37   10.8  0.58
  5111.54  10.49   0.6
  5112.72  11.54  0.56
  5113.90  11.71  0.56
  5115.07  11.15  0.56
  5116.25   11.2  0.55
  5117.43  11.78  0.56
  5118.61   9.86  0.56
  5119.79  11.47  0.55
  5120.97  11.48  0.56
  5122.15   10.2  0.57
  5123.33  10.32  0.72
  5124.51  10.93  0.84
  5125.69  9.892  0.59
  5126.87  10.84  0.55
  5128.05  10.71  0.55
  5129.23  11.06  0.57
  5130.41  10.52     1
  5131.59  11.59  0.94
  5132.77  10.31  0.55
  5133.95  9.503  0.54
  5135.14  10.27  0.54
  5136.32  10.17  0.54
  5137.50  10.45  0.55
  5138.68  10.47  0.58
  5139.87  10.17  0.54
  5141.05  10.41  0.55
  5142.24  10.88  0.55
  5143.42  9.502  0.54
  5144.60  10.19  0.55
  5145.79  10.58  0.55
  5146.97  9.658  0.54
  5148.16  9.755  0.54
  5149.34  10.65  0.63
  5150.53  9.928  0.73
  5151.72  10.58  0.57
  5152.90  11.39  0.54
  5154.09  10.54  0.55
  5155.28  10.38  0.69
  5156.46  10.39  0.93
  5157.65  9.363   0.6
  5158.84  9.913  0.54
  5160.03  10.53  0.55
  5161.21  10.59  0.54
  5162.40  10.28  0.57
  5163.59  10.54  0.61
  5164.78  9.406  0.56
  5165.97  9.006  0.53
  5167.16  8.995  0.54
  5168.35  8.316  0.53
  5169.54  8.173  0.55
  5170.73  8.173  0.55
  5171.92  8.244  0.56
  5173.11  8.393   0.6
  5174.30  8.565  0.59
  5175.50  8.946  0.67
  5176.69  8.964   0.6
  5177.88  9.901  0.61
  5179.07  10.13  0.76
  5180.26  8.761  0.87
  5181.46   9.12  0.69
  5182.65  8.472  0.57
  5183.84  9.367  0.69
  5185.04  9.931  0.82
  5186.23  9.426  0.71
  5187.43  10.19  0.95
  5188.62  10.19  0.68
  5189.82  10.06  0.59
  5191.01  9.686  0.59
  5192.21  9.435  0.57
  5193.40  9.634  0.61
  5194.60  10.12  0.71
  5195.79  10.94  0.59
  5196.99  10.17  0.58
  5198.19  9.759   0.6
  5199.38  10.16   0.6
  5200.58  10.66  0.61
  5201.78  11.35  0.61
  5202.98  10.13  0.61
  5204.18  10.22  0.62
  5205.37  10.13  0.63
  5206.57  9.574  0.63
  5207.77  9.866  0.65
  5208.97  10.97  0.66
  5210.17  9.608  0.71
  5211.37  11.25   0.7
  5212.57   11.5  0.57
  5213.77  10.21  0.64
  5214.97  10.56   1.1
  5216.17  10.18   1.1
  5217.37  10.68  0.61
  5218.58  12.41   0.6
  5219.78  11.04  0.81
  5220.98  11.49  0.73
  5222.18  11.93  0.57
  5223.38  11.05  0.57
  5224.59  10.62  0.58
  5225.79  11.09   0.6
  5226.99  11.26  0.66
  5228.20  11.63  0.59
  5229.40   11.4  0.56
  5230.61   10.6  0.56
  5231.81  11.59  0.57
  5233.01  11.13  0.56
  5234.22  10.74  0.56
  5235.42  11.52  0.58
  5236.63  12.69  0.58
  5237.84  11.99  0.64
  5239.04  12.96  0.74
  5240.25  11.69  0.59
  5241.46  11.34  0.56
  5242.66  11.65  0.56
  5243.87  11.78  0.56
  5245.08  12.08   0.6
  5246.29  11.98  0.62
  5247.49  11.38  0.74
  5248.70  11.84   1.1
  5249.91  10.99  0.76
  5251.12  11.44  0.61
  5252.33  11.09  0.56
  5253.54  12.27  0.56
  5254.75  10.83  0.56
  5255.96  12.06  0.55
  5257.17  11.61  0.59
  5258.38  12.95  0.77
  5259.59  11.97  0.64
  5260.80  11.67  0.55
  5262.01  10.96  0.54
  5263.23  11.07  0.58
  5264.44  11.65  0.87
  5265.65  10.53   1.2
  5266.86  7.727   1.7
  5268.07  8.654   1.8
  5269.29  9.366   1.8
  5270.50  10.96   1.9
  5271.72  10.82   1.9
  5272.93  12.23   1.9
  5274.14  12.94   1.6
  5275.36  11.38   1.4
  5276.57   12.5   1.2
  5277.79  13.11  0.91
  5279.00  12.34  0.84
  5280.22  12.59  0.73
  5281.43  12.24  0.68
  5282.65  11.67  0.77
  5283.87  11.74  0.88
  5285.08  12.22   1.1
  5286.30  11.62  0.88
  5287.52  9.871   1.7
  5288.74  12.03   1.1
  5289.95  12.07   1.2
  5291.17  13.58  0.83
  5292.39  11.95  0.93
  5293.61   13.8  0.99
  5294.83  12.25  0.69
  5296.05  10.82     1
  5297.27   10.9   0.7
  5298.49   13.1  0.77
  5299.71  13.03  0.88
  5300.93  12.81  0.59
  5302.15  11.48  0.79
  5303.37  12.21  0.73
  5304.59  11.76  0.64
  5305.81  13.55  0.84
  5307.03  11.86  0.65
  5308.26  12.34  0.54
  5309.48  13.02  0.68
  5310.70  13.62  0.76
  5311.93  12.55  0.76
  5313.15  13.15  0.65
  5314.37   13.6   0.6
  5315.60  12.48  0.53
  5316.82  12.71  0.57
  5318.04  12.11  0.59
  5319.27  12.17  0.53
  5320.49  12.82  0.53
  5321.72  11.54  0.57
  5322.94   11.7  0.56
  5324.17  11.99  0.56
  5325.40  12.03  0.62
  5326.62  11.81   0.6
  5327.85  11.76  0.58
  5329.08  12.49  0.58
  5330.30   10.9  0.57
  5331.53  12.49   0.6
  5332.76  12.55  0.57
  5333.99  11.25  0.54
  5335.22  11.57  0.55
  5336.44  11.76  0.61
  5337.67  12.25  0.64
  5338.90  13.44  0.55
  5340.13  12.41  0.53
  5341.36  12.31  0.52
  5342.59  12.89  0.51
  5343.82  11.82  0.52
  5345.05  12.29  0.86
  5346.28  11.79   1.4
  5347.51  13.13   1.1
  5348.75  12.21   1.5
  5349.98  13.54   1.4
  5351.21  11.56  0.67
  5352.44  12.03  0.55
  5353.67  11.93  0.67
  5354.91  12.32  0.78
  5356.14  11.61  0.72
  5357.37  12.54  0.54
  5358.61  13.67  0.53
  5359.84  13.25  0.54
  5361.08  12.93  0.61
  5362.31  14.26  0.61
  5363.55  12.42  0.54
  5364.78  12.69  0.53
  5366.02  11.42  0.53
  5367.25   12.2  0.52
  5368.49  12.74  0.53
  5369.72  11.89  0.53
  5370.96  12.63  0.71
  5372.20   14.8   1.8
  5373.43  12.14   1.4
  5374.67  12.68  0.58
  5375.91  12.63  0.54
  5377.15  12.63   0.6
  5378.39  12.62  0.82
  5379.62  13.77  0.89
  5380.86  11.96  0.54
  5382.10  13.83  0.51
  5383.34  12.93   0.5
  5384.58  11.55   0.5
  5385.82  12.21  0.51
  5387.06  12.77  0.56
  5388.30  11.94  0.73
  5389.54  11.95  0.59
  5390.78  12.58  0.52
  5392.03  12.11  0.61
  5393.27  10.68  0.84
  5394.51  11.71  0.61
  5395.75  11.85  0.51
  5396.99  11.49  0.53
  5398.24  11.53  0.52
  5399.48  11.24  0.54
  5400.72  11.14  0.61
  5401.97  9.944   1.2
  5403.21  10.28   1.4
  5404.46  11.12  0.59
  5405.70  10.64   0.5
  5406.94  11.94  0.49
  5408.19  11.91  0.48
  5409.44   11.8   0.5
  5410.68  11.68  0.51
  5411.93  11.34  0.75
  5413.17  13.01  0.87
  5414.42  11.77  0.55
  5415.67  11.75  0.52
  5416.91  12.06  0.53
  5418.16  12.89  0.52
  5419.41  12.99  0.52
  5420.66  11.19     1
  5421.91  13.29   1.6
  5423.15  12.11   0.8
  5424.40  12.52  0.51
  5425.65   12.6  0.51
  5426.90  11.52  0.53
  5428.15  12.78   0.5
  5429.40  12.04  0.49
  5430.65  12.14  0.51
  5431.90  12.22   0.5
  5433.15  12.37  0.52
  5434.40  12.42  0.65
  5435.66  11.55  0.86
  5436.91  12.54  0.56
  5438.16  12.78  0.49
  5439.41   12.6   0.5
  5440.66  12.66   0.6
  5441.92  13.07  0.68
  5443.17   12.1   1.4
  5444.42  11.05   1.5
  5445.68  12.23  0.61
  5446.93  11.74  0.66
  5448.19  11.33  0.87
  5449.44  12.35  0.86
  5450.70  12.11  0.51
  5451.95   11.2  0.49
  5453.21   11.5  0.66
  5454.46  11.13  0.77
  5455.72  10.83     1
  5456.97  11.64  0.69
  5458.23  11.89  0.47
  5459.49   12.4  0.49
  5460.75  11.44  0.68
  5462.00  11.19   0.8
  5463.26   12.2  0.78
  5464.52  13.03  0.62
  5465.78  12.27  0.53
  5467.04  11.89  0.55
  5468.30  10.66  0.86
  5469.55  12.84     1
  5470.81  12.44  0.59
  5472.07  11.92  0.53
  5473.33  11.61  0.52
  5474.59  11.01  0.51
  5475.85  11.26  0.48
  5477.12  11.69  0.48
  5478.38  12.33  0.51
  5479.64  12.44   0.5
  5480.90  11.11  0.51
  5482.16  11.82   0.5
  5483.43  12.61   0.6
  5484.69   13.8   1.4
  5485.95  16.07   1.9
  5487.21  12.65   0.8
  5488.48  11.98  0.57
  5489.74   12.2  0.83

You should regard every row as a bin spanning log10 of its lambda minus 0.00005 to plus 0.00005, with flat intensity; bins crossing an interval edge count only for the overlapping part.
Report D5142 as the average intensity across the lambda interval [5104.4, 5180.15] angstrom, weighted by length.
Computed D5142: 10.2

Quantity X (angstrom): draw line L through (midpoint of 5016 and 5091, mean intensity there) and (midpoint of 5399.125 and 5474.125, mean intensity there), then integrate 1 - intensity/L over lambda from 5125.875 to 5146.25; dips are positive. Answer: 1.22 angstrom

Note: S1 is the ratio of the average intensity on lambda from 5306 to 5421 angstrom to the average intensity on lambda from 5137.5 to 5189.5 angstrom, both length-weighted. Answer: 1.3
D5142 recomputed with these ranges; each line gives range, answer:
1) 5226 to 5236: 11.2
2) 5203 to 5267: 11.2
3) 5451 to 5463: 11.5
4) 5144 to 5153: 10.3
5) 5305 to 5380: 12.5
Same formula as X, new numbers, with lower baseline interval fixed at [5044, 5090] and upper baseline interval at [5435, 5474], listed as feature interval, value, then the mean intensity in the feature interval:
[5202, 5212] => 0.9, 10.3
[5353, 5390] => -2.9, 12.6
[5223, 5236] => 0.2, 11.2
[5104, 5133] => 0.2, 10.9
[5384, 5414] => 0.5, 11.6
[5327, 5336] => -0.2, 11.9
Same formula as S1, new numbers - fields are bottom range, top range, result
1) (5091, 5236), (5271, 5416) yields 1.18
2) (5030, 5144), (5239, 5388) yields 1.12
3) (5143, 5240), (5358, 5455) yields 1.19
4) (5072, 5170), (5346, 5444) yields 1.16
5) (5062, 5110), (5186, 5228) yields 0.97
